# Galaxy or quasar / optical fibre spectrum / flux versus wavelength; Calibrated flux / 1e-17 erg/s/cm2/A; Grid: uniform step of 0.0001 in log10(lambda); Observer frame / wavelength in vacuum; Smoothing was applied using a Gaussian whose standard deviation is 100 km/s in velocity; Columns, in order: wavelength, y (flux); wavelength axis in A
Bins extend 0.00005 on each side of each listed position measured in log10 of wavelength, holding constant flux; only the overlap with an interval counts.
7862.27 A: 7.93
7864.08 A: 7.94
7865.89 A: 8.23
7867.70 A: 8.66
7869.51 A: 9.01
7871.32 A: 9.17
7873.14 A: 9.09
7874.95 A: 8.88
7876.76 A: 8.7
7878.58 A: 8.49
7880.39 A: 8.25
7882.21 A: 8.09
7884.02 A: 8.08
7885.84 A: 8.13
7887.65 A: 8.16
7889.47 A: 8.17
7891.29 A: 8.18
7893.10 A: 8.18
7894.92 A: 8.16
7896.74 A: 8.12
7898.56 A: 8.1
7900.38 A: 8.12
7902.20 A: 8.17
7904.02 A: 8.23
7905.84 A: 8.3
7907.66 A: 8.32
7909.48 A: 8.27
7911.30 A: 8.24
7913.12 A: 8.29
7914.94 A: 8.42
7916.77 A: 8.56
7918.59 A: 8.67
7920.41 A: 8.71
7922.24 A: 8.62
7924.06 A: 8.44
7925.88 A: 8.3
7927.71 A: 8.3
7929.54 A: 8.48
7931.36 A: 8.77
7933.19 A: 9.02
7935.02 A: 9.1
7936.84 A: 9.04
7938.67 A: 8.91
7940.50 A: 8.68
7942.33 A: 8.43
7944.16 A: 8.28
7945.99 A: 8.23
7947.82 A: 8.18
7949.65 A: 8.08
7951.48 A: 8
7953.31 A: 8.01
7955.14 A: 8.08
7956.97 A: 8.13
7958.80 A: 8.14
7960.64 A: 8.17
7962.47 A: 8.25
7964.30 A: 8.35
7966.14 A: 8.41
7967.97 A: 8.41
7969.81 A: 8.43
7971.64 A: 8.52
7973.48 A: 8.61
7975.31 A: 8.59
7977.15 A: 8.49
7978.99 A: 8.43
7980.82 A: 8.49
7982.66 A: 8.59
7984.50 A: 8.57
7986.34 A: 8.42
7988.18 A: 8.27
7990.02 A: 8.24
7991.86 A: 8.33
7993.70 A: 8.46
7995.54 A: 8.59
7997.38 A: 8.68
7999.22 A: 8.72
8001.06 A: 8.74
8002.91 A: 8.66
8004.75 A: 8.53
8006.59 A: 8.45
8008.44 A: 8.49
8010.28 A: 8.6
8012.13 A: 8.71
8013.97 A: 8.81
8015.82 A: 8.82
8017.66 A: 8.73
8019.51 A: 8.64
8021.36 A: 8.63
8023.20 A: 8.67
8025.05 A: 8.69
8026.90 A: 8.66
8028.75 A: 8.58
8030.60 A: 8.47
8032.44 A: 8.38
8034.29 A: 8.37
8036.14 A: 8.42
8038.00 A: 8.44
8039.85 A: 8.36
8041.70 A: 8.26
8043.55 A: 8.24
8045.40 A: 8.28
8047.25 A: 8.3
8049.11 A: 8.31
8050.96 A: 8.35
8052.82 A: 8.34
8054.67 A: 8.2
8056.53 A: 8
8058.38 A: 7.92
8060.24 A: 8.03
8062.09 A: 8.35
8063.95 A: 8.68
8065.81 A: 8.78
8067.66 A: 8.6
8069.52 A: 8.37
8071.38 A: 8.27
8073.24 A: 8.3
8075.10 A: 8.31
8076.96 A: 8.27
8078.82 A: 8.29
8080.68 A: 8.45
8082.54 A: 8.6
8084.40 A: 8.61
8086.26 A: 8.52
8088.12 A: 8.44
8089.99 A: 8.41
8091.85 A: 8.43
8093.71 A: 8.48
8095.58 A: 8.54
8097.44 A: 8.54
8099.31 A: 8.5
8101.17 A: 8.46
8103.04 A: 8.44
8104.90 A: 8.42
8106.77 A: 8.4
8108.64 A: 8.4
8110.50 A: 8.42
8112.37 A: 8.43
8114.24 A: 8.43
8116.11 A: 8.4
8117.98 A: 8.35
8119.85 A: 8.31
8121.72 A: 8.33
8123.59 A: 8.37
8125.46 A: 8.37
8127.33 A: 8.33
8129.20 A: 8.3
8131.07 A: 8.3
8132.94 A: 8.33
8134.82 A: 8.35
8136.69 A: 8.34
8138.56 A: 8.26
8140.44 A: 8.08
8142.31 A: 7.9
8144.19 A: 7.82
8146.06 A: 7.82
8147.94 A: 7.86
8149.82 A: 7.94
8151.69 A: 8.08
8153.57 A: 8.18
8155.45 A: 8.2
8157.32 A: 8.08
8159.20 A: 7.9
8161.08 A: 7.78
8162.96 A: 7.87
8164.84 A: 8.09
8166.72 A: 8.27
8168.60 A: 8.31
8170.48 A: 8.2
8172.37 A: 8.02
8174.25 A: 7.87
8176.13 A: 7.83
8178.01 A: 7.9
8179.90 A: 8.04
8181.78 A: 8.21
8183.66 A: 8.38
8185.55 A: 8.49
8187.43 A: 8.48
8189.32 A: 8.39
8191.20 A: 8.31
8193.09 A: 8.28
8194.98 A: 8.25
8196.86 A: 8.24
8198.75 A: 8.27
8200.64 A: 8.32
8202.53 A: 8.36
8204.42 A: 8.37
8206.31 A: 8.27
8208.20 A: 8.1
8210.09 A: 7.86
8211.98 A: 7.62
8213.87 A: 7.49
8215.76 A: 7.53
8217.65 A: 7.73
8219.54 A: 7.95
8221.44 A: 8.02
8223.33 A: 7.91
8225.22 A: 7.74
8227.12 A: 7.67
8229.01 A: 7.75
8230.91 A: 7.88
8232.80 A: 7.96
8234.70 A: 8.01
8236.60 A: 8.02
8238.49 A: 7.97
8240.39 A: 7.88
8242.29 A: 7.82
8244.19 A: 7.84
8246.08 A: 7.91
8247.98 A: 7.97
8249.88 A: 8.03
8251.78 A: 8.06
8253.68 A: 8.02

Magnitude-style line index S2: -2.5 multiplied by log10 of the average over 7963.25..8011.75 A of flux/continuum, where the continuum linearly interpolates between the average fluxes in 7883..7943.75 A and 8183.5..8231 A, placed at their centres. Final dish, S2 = -0.02 mag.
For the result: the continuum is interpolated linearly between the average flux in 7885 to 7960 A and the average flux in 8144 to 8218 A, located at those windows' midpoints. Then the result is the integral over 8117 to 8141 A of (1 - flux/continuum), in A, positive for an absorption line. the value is -0.52 A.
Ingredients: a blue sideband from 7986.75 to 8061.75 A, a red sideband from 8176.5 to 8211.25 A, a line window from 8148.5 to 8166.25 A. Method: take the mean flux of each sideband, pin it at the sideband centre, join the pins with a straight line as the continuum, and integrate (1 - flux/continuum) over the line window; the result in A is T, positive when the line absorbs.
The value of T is 0.6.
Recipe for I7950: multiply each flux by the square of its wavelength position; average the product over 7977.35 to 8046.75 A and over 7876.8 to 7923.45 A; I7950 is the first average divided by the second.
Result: 1.1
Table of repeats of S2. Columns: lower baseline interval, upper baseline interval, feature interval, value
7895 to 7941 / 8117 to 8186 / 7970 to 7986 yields -0.02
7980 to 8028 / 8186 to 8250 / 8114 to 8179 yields 0.01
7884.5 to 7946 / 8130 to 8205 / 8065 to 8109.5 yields -0.03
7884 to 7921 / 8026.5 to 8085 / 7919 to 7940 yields -0.05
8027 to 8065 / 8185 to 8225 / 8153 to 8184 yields 0.01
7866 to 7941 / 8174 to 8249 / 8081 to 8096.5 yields -0.04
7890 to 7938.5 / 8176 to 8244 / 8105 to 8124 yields -0.03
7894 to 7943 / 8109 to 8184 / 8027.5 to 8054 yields -0.01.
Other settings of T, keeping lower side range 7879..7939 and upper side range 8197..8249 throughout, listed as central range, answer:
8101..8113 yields -0.5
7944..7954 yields 0.3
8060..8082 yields -0.7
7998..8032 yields -1.7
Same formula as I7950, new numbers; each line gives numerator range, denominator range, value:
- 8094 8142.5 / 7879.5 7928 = 1.07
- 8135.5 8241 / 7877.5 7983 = 1.02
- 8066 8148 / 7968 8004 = 1.01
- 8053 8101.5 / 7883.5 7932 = 1.05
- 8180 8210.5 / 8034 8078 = 1.03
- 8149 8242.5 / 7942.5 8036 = 1.00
